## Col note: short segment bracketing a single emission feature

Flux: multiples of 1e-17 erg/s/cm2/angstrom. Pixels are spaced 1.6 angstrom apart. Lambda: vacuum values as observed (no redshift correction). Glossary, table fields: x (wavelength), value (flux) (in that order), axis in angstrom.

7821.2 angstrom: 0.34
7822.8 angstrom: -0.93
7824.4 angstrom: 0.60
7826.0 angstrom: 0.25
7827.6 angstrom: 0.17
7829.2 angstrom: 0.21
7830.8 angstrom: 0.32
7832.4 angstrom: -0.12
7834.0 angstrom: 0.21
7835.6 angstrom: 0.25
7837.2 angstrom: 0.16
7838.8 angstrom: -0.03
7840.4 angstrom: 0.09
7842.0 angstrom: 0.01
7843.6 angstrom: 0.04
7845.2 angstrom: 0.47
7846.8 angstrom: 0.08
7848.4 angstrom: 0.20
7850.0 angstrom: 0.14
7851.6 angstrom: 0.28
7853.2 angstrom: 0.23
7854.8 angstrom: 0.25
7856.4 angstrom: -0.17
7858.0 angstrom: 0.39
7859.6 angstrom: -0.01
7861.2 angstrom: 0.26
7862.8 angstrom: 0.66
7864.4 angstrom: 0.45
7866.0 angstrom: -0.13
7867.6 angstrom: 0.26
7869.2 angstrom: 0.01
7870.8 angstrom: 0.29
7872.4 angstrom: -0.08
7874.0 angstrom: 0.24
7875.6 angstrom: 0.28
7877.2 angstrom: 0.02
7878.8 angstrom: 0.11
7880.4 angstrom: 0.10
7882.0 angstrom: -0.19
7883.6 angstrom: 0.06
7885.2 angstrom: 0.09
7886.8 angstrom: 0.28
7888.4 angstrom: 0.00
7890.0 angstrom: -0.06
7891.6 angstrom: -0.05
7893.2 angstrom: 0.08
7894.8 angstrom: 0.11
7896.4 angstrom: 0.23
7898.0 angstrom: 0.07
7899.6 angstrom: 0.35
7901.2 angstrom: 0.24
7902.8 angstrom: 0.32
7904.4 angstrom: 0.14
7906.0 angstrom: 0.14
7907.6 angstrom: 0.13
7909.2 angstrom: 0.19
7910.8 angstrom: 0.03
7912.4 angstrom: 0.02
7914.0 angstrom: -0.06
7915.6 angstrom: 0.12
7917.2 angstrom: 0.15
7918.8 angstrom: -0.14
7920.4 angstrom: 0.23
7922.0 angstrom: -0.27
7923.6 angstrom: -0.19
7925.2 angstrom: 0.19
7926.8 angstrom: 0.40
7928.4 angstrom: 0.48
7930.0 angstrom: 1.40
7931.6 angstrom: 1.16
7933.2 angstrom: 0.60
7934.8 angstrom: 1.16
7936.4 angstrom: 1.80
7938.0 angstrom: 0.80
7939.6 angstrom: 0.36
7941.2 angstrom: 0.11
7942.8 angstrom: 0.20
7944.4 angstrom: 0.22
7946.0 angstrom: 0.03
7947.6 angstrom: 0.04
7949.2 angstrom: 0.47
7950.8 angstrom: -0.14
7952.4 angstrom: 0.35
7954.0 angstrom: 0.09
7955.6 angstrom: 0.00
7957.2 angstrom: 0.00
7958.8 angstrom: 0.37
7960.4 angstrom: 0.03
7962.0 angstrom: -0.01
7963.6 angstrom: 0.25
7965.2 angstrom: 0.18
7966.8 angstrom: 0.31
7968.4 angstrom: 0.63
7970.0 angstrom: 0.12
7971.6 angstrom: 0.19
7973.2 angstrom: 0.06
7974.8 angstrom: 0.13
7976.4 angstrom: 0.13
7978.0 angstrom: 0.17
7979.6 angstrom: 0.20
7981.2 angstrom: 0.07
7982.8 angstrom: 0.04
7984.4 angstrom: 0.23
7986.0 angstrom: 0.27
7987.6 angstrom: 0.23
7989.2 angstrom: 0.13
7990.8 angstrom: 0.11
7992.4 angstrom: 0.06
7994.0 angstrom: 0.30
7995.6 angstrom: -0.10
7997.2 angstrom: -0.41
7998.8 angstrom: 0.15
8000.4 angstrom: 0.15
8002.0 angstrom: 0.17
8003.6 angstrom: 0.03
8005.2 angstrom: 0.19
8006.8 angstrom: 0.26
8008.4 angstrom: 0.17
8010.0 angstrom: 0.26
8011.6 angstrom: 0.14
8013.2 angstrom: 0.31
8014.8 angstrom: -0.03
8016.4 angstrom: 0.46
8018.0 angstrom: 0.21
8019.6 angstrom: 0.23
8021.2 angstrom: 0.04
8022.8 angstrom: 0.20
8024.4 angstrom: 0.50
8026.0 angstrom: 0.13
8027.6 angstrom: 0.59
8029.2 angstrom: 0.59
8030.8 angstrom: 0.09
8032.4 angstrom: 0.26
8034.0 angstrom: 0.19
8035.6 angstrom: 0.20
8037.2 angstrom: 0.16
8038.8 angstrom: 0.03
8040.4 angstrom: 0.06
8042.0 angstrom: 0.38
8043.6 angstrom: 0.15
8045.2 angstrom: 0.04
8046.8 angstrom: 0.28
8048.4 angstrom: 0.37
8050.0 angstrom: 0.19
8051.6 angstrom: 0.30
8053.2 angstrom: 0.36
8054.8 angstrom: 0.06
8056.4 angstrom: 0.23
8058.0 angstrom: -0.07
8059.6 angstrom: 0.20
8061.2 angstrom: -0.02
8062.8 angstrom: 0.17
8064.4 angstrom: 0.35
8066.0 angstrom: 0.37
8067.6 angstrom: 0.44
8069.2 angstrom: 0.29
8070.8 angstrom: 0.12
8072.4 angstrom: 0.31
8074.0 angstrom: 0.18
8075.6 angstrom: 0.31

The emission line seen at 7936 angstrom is [O II] 3727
